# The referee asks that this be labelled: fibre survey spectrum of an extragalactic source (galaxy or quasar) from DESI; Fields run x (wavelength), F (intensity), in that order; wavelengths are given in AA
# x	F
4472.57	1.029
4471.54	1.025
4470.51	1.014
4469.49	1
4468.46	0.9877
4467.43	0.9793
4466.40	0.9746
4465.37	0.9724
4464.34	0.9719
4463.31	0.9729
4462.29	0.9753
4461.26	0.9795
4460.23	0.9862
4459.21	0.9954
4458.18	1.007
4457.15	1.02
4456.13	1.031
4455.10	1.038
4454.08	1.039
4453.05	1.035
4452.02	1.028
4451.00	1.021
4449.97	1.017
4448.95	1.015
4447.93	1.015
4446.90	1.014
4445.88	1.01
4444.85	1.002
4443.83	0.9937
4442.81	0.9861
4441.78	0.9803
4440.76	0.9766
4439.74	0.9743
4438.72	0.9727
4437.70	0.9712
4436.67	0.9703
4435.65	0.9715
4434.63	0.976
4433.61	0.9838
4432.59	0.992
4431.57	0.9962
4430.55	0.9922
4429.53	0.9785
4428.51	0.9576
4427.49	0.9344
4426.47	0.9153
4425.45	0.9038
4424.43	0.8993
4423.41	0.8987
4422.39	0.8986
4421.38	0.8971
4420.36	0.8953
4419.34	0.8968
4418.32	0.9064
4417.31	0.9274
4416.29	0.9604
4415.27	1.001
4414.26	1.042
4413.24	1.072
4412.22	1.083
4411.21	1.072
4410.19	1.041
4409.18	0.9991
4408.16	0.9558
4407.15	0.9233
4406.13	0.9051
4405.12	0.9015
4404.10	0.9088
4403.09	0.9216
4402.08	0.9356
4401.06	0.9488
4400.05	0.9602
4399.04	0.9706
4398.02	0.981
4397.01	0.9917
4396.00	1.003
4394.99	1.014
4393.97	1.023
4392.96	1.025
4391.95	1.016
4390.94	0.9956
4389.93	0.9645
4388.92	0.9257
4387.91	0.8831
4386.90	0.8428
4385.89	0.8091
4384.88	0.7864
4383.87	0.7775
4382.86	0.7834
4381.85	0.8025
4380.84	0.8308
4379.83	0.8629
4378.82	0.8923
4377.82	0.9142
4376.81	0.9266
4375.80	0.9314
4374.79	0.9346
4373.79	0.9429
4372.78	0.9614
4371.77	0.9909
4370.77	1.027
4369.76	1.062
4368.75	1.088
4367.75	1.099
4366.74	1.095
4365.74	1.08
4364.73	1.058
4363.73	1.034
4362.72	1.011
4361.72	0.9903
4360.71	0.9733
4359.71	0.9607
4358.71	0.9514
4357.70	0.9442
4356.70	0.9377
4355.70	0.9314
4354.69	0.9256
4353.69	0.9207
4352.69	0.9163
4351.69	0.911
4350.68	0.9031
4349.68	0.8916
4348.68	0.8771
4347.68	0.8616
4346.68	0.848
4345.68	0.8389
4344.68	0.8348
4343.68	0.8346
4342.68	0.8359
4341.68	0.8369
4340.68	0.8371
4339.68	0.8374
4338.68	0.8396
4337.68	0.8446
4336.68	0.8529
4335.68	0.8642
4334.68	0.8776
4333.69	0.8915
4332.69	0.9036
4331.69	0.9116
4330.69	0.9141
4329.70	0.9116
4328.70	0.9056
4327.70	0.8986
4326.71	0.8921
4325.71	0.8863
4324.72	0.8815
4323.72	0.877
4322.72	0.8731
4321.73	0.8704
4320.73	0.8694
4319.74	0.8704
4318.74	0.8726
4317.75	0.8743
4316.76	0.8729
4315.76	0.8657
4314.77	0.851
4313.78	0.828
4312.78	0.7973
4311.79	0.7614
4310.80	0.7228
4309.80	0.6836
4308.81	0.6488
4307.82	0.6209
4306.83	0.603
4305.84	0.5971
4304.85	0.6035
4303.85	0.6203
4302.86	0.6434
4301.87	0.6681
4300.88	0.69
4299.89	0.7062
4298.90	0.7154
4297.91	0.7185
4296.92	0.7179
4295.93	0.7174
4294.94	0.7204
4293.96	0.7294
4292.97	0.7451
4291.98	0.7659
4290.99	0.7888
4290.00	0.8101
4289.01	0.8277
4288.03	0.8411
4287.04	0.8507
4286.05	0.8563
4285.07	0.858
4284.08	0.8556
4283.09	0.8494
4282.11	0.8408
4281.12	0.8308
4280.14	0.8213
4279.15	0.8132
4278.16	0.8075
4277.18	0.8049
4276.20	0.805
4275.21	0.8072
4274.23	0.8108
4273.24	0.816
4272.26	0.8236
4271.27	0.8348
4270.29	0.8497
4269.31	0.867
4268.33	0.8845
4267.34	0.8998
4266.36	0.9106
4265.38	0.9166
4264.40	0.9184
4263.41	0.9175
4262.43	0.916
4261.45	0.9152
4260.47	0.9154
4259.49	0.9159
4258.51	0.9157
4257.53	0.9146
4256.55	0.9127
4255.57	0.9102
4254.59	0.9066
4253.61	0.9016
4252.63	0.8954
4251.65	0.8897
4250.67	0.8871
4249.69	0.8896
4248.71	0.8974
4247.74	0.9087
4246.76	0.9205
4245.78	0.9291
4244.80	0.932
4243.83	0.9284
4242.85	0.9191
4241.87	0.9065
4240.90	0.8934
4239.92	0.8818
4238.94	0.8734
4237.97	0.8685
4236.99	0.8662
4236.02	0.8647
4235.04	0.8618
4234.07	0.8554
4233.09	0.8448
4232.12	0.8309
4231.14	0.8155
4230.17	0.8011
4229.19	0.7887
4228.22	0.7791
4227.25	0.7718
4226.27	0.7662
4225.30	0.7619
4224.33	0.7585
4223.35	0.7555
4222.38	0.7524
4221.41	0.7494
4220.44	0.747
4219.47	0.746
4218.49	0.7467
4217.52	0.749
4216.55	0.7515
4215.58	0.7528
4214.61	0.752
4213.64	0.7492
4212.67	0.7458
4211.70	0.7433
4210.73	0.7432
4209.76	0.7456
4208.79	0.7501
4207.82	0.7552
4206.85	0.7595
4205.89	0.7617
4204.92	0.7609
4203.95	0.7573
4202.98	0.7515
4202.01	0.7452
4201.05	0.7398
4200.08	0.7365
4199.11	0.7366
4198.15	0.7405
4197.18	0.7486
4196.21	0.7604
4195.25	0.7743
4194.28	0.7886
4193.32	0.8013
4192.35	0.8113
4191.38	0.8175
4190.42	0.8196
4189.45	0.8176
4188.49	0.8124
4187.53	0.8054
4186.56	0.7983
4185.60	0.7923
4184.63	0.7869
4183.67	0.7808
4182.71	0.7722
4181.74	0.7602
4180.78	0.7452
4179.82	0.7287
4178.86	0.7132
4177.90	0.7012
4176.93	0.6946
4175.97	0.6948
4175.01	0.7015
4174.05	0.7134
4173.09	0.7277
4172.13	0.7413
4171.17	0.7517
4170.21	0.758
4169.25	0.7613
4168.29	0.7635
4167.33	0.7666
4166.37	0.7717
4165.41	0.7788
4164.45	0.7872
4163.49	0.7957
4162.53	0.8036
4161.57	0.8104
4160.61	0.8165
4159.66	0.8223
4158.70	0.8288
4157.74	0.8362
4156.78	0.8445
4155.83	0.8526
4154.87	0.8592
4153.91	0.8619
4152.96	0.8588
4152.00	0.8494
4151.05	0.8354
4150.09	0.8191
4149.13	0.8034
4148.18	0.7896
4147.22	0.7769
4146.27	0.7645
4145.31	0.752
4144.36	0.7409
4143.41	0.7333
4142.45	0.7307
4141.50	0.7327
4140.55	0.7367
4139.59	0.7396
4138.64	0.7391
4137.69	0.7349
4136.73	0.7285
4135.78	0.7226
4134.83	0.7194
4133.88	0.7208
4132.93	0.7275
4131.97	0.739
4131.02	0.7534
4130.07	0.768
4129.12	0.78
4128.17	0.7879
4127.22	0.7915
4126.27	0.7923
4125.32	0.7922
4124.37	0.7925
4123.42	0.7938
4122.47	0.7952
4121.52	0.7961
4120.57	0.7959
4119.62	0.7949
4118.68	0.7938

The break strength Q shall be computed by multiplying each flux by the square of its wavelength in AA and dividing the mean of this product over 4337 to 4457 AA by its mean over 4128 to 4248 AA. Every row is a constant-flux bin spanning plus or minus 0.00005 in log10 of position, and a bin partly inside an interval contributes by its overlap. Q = 1.34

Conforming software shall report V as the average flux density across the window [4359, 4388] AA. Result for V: 0.944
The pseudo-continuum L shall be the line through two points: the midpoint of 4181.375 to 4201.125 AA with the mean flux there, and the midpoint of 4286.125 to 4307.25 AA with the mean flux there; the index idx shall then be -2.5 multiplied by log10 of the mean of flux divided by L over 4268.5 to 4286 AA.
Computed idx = -0.14 mag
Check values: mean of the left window 0.782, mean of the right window 0.721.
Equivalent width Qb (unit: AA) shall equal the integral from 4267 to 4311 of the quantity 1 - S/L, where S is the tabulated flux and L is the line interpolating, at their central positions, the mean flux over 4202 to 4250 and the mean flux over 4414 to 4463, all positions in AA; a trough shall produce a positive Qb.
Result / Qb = 4.7 AA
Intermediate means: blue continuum 0.808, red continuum 0.977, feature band 0.766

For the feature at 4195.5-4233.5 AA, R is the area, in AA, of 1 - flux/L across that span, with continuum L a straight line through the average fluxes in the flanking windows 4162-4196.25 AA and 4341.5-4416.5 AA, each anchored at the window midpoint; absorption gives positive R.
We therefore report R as 1.82 AA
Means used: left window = 0.767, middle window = 0.76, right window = 0.946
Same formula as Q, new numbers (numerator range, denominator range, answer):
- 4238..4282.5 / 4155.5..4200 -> 1.18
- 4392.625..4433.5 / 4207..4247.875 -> 1.30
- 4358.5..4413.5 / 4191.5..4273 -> 1.25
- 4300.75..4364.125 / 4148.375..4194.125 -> 1.16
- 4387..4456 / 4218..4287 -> 1.23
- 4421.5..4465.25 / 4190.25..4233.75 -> 1.43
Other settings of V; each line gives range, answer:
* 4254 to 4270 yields 0.908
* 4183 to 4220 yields 0.767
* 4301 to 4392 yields 0.875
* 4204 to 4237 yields 0.775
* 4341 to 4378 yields 0.948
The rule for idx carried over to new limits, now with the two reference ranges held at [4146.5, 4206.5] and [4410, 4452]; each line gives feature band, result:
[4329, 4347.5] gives 0.05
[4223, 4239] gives 0.01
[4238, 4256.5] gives -0.09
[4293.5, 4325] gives 0.17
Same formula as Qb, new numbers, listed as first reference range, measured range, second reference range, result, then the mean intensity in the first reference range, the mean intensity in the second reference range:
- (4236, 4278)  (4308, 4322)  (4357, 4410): 1.7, 0.887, 0.953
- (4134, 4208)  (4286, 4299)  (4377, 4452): 1.4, 0.772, 0.952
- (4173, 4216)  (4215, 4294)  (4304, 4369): -3.8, 0.758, 0.874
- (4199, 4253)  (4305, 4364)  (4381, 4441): 2.0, 0.809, 0.947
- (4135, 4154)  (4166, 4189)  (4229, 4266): 1.6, 0.77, 0.891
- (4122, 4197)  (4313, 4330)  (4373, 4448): 0.2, 0.775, 0.948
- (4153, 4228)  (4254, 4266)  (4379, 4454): -1.3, 0.769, 0.955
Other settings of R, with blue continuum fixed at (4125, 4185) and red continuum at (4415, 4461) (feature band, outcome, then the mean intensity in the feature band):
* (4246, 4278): -1.4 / 0.883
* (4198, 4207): 0.6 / 0.75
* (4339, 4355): 0.7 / 0.869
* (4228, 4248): -1.0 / 0.871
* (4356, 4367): -1.0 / 1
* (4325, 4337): 0.1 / 0.893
